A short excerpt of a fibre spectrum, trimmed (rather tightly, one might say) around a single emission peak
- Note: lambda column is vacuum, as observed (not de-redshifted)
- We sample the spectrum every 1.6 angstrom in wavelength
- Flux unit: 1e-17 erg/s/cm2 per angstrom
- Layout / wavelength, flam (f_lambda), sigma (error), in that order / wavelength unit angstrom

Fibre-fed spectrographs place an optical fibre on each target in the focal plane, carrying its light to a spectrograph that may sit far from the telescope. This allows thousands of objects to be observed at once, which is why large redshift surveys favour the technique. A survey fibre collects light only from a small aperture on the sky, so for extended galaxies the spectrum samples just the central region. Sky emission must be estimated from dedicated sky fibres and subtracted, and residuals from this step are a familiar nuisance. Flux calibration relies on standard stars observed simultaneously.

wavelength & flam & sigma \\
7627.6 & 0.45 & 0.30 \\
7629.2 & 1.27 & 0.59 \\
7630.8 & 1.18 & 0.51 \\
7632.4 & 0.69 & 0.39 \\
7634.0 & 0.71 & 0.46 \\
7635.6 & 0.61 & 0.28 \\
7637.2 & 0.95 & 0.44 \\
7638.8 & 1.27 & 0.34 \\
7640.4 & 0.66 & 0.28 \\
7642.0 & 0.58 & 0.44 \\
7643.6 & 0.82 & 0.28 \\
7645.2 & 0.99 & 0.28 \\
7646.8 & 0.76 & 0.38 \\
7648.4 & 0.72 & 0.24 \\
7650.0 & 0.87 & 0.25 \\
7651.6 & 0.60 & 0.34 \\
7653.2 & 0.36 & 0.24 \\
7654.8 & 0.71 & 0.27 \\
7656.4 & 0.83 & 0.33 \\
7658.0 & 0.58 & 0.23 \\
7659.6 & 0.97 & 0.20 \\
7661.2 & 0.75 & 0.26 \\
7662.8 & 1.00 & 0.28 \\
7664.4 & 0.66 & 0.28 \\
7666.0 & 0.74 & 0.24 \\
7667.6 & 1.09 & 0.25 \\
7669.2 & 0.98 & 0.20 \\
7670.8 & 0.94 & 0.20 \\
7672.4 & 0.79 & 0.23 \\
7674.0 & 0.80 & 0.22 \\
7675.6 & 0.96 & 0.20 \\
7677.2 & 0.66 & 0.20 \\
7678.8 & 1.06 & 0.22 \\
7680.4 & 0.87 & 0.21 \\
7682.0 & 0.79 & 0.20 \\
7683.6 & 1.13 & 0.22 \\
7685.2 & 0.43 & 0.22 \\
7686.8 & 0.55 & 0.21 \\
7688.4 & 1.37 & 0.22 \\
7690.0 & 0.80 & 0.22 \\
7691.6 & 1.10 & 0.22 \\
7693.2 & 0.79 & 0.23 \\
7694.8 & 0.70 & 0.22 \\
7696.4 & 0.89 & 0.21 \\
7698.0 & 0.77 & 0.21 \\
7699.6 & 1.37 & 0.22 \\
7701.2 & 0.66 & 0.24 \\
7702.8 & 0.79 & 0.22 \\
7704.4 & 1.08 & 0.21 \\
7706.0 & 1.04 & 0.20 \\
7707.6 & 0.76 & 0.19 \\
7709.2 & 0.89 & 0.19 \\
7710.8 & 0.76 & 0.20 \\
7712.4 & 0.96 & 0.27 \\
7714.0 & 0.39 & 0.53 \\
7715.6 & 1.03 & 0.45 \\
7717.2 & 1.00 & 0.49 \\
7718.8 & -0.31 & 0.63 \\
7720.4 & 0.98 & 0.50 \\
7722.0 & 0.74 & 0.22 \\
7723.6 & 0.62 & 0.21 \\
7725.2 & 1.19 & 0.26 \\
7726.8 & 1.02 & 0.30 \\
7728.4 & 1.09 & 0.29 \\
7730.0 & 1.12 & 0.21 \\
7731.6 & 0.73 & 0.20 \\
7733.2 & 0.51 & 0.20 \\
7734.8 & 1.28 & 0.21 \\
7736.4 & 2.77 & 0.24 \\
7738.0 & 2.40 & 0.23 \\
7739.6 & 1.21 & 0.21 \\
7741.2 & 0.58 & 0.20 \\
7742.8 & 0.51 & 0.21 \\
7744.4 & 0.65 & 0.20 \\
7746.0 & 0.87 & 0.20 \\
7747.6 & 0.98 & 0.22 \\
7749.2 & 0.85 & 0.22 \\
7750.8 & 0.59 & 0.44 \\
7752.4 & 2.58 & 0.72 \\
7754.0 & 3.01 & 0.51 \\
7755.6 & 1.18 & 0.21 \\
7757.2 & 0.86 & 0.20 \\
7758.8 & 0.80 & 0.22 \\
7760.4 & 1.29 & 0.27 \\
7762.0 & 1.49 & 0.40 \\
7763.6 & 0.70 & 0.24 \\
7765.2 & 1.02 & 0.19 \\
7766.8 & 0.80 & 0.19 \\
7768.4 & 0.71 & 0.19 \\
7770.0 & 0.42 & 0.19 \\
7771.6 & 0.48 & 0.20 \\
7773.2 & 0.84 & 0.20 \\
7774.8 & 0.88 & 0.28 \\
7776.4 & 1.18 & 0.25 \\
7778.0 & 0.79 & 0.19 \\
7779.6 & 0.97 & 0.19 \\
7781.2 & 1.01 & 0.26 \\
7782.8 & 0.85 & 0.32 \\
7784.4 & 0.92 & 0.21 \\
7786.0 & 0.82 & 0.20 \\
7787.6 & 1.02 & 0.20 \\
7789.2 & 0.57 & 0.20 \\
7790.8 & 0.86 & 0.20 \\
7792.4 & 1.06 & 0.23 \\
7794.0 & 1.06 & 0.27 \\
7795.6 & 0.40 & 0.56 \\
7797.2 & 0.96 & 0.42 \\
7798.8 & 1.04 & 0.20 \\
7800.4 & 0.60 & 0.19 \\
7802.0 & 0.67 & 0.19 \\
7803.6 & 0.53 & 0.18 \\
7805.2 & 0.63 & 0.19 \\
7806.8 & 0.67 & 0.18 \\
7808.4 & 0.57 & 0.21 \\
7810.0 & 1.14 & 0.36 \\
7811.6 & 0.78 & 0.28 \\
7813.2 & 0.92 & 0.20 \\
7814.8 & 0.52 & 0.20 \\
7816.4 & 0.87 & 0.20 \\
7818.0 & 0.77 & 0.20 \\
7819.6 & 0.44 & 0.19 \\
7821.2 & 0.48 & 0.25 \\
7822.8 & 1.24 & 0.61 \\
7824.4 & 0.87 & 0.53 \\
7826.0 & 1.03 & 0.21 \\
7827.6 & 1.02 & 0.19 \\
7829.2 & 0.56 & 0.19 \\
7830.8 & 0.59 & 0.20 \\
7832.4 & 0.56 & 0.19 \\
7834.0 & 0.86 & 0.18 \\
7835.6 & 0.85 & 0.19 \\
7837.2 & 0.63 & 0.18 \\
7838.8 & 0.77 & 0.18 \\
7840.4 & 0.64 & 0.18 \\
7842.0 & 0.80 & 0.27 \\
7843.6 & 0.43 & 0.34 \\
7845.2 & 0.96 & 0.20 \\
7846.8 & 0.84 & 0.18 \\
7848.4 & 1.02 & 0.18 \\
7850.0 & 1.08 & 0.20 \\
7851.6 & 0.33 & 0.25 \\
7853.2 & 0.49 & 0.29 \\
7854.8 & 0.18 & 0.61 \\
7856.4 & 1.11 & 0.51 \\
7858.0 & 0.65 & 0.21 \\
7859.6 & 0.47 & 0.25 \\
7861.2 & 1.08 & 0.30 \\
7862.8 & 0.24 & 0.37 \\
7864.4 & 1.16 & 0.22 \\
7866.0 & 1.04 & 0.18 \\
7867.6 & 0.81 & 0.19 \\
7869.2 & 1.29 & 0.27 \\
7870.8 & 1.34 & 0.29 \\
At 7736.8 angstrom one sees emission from [S II]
